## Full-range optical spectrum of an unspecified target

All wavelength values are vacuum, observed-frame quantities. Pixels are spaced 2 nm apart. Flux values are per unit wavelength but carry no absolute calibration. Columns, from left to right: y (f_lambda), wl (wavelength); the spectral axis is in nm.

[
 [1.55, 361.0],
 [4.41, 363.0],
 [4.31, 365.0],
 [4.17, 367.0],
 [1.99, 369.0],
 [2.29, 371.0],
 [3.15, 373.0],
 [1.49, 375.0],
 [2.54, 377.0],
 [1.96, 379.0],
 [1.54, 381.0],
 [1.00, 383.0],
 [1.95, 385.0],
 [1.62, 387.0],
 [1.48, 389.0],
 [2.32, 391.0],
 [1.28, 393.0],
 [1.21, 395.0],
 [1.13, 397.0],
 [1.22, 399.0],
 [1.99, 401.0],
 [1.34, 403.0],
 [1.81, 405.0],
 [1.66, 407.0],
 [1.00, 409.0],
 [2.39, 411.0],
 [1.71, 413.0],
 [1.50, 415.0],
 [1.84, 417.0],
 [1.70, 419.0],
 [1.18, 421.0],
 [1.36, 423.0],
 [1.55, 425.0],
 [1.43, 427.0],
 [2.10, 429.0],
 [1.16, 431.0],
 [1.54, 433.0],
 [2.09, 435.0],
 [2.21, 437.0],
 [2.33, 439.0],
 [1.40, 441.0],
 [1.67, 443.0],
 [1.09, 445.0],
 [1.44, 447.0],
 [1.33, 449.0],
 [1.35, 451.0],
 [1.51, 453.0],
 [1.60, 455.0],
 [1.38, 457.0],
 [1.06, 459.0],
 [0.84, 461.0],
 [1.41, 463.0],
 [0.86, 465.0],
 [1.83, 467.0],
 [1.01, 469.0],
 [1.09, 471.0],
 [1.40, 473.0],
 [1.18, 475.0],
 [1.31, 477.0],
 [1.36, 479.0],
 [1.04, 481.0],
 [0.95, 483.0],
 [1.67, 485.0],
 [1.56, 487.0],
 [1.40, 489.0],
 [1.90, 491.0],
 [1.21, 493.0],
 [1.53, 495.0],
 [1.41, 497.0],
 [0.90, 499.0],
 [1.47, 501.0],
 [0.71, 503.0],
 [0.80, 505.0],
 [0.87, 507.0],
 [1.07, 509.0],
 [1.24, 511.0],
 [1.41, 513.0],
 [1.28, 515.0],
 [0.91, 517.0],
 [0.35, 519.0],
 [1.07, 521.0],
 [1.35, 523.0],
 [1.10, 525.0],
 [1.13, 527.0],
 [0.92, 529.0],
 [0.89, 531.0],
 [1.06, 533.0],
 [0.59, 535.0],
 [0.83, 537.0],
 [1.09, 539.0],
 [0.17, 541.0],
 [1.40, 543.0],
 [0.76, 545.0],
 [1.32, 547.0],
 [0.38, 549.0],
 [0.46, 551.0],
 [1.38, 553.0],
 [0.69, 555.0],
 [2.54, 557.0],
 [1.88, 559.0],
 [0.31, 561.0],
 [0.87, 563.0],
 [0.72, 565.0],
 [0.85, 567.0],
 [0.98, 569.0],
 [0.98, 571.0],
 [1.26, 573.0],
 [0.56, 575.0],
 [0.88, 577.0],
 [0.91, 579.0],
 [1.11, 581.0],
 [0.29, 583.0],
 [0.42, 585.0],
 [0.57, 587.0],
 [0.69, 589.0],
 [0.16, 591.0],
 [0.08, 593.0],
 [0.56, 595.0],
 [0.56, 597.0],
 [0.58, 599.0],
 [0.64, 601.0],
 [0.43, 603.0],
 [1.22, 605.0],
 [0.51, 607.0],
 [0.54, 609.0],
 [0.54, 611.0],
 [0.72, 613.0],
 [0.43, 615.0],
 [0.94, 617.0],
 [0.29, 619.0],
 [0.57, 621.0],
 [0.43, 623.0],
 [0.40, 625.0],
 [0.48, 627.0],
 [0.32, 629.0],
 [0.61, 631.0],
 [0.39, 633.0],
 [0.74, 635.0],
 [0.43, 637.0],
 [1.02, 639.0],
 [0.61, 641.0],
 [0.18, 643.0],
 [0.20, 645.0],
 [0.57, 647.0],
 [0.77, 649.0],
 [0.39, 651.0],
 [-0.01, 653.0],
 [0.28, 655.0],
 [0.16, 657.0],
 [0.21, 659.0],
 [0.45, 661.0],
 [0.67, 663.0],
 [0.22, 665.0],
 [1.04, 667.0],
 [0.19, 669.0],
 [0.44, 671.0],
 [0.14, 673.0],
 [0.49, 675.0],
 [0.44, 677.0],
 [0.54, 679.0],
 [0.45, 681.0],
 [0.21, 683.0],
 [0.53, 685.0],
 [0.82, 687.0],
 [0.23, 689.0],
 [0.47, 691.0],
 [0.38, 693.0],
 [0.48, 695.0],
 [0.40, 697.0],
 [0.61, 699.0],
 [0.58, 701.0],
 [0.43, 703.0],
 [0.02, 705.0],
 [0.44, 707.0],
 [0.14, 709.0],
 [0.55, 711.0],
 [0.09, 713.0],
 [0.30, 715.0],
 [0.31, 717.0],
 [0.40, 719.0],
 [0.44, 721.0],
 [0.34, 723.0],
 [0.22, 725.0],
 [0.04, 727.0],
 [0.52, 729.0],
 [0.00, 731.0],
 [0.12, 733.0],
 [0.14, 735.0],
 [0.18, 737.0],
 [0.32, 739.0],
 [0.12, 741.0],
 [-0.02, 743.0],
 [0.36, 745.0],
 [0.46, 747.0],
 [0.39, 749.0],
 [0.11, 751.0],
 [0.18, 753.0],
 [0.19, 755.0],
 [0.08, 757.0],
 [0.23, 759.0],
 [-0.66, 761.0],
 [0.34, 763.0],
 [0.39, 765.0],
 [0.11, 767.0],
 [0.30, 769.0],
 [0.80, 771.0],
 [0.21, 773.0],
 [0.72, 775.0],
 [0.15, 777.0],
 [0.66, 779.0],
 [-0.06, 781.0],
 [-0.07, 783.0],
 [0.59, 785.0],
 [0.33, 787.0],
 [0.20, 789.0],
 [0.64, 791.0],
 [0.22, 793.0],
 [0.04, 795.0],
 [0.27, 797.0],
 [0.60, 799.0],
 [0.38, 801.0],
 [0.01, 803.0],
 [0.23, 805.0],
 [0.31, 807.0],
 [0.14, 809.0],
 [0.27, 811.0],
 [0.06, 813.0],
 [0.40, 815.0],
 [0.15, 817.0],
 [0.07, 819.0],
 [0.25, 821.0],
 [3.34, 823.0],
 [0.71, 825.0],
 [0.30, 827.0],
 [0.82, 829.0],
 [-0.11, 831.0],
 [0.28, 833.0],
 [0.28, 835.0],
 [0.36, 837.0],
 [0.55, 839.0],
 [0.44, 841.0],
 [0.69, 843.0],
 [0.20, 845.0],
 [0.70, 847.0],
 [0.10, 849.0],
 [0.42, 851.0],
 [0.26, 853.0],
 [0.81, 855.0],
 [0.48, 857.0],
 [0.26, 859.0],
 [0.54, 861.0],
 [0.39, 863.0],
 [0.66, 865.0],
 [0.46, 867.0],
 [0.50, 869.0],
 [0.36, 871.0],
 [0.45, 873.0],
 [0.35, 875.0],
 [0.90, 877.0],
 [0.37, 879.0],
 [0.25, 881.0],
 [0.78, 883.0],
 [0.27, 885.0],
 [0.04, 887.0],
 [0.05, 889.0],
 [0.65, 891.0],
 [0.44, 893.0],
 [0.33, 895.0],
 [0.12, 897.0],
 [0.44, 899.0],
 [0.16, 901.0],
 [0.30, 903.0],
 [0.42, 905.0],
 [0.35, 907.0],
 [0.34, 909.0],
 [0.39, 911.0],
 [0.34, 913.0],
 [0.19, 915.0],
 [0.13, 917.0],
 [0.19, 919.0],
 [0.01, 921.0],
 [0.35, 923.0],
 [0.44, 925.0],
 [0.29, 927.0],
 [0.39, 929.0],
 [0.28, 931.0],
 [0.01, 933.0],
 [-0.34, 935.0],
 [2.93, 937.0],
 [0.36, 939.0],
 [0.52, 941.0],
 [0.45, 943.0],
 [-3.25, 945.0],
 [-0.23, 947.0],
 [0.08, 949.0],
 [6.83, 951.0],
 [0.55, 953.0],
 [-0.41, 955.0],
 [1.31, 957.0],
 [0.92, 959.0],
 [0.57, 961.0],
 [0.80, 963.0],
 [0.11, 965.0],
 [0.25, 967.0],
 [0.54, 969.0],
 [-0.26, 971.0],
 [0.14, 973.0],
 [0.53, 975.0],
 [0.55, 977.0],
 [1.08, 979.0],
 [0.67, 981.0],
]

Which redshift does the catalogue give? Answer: 1.21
